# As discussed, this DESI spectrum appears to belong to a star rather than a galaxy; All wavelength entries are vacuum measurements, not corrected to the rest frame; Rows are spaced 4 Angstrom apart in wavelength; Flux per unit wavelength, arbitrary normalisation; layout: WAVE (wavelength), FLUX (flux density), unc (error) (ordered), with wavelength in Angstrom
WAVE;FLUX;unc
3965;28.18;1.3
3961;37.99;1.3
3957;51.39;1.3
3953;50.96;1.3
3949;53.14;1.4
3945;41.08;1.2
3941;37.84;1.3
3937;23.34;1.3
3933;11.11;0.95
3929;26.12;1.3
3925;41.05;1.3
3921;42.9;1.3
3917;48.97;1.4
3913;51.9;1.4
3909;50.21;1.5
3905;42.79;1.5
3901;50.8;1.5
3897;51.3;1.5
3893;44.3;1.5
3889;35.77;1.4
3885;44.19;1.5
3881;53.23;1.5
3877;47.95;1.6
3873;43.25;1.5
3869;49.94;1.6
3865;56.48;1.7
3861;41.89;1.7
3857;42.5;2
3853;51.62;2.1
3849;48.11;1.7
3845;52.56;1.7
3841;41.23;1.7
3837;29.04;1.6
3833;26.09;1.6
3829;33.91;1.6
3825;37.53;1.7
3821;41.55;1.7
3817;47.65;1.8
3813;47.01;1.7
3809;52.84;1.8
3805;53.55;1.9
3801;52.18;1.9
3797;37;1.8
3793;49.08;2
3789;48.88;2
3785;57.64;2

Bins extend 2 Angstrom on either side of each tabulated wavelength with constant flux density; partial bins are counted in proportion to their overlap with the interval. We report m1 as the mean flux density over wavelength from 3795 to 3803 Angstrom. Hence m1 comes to 44.6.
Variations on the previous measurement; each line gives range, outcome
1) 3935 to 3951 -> 38.9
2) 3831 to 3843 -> 32.1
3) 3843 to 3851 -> 50.3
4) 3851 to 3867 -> 48.1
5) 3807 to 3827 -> 45.3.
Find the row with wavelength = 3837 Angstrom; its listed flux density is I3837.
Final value 29.04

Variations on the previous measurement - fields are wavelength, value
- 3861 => 41.89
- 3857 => 42.5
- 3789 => 48.88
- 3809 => 52.84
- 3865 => 56.48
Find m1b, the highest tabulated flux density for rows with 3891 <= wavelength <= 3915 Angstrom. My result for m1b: 51.9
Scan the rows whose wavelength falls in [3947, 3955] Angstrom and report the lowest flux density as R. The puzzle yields 50.96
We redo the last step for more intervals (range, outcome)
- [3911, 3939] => 11.11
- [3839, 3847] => 41.23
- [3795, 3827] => 37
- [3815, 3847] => 26.09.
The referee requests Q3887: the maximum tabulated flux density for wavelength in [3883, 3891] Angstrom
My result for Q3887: 44.19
